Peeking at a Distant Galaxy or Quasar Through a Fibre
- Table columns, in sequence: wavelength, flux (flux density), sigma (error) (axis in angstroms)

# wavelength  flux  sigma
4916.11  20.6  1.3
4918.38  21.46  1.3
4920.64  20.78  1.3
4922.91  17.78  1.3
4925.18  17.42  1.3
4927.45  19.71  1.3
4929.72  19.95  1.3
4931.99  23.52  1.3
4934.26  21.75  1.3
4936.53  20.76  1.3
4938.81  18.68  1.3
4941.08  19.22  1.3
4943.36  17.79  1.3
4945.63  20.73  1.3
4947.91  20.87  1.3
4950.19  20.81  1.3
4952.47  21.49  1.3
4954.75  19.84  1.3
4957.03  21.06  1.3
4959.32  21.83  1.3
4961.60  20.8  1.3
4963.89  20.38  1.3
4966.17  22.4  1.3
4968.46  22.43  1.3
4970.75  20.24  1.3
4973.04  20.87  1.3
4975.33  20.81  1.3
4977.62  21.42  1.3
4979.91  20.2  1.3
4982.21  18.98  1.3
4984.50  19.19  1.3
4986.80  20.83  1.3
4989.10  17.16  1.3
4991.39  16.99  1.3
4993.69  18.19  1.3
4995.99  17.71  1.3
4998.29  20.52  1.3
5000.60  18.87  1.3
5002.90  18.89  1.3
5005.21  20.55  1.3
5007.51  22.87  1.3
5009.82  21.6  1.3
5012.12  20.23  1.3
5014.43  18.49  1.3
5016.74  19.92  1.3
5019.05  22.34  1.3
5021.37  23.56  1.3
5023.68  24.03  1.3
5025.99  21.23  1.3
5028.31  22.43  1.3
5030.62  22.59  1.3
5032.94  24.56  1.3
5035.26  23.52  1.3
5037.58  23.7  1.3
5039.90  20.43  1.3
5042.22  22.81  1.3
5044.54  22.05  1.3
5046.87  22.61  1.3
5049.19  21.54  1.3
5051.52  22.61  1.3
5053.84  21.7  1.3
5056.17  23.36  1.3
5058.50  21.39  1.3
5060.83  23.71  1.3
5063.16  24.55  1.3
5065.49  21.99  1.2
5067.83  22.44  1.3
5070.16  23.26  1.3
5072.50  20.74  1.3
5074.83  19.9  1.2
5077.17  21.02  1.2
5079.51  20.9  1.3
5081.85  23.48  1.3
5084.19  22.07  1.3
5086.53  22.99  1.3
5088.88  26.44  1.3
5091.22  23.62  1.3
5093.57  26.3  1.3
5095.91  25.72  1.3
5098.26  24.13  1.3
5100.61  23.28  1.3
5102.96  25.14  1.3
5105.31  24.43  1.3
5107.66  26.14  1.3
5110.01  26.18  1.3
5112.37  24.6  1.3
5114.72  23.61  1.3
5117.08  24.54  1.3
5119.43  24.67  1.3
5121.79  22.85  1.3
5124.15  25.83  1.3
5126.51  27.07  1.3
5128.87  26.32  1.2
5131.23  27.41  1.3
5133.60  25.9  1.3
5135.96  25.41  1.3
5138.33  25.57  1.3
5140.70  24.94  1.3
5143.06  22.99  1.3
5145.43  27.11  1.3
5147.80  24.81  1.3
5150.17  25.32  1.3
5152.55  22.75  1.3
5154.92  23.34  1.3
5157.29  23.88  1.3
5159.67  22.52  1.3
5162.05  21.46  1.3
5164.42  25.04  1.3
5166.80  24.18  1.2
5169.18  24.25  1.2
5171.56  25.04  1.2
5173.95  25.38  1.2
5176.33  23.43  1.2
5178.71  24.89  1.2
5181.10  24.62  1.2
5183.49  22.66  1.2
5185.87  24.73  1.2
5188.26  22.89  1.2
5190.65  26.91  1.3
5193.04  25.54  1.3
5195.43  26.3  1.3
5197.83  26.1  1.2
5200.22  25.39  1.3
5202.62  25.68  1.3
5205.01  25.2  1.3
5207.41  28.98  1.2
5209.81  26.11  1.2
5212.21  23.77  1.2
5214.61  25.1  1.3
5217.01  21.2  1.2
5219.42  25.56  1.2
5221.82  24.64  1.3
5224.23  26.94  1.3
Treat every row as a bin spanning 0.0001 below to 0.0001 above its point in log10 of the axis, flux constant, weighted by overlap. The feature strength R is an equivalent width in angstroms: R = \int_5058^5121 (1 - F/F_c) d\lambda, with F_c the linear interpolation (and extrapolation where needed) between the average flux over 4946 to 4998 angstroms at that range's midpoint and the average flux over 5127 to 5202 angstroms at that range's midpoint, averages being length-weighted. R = -1.7 angstroms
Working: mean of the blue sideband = 20.2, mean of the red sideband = 24.8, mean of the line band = 23.6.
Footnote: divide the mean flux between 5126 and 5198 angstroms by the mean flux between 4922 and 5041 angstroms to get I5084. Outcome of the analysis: 1.20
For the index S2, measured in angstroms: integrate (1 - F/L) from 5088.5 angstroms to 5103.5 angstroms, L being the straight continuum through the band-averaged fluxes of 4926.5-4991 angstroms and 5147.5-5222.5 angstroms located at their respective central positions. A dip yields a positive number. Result -1.2 angstroms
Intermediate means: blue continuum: 20.5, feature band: 24.9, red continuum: 24.6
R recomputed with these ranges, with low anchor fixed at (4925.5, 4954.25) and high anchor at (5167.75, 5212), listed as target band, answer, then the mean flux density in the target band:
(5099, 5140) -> -2.4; 25.2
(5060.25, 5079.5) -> 0.7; 22.1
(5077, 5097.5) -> -0.5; 23.8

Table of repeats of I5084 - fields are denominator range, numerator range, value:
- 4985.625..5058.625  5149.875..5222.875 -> 1.16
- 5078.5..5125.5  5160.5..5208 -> 1.02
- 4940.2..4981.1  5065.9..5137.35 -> 1.17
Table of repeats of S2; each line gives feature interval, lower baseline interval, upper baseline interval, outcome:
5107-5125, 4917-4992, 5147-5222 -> -1.1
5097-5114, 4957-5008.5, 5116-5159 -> -0.6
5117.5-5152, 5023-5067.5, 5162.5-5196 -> -2.0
